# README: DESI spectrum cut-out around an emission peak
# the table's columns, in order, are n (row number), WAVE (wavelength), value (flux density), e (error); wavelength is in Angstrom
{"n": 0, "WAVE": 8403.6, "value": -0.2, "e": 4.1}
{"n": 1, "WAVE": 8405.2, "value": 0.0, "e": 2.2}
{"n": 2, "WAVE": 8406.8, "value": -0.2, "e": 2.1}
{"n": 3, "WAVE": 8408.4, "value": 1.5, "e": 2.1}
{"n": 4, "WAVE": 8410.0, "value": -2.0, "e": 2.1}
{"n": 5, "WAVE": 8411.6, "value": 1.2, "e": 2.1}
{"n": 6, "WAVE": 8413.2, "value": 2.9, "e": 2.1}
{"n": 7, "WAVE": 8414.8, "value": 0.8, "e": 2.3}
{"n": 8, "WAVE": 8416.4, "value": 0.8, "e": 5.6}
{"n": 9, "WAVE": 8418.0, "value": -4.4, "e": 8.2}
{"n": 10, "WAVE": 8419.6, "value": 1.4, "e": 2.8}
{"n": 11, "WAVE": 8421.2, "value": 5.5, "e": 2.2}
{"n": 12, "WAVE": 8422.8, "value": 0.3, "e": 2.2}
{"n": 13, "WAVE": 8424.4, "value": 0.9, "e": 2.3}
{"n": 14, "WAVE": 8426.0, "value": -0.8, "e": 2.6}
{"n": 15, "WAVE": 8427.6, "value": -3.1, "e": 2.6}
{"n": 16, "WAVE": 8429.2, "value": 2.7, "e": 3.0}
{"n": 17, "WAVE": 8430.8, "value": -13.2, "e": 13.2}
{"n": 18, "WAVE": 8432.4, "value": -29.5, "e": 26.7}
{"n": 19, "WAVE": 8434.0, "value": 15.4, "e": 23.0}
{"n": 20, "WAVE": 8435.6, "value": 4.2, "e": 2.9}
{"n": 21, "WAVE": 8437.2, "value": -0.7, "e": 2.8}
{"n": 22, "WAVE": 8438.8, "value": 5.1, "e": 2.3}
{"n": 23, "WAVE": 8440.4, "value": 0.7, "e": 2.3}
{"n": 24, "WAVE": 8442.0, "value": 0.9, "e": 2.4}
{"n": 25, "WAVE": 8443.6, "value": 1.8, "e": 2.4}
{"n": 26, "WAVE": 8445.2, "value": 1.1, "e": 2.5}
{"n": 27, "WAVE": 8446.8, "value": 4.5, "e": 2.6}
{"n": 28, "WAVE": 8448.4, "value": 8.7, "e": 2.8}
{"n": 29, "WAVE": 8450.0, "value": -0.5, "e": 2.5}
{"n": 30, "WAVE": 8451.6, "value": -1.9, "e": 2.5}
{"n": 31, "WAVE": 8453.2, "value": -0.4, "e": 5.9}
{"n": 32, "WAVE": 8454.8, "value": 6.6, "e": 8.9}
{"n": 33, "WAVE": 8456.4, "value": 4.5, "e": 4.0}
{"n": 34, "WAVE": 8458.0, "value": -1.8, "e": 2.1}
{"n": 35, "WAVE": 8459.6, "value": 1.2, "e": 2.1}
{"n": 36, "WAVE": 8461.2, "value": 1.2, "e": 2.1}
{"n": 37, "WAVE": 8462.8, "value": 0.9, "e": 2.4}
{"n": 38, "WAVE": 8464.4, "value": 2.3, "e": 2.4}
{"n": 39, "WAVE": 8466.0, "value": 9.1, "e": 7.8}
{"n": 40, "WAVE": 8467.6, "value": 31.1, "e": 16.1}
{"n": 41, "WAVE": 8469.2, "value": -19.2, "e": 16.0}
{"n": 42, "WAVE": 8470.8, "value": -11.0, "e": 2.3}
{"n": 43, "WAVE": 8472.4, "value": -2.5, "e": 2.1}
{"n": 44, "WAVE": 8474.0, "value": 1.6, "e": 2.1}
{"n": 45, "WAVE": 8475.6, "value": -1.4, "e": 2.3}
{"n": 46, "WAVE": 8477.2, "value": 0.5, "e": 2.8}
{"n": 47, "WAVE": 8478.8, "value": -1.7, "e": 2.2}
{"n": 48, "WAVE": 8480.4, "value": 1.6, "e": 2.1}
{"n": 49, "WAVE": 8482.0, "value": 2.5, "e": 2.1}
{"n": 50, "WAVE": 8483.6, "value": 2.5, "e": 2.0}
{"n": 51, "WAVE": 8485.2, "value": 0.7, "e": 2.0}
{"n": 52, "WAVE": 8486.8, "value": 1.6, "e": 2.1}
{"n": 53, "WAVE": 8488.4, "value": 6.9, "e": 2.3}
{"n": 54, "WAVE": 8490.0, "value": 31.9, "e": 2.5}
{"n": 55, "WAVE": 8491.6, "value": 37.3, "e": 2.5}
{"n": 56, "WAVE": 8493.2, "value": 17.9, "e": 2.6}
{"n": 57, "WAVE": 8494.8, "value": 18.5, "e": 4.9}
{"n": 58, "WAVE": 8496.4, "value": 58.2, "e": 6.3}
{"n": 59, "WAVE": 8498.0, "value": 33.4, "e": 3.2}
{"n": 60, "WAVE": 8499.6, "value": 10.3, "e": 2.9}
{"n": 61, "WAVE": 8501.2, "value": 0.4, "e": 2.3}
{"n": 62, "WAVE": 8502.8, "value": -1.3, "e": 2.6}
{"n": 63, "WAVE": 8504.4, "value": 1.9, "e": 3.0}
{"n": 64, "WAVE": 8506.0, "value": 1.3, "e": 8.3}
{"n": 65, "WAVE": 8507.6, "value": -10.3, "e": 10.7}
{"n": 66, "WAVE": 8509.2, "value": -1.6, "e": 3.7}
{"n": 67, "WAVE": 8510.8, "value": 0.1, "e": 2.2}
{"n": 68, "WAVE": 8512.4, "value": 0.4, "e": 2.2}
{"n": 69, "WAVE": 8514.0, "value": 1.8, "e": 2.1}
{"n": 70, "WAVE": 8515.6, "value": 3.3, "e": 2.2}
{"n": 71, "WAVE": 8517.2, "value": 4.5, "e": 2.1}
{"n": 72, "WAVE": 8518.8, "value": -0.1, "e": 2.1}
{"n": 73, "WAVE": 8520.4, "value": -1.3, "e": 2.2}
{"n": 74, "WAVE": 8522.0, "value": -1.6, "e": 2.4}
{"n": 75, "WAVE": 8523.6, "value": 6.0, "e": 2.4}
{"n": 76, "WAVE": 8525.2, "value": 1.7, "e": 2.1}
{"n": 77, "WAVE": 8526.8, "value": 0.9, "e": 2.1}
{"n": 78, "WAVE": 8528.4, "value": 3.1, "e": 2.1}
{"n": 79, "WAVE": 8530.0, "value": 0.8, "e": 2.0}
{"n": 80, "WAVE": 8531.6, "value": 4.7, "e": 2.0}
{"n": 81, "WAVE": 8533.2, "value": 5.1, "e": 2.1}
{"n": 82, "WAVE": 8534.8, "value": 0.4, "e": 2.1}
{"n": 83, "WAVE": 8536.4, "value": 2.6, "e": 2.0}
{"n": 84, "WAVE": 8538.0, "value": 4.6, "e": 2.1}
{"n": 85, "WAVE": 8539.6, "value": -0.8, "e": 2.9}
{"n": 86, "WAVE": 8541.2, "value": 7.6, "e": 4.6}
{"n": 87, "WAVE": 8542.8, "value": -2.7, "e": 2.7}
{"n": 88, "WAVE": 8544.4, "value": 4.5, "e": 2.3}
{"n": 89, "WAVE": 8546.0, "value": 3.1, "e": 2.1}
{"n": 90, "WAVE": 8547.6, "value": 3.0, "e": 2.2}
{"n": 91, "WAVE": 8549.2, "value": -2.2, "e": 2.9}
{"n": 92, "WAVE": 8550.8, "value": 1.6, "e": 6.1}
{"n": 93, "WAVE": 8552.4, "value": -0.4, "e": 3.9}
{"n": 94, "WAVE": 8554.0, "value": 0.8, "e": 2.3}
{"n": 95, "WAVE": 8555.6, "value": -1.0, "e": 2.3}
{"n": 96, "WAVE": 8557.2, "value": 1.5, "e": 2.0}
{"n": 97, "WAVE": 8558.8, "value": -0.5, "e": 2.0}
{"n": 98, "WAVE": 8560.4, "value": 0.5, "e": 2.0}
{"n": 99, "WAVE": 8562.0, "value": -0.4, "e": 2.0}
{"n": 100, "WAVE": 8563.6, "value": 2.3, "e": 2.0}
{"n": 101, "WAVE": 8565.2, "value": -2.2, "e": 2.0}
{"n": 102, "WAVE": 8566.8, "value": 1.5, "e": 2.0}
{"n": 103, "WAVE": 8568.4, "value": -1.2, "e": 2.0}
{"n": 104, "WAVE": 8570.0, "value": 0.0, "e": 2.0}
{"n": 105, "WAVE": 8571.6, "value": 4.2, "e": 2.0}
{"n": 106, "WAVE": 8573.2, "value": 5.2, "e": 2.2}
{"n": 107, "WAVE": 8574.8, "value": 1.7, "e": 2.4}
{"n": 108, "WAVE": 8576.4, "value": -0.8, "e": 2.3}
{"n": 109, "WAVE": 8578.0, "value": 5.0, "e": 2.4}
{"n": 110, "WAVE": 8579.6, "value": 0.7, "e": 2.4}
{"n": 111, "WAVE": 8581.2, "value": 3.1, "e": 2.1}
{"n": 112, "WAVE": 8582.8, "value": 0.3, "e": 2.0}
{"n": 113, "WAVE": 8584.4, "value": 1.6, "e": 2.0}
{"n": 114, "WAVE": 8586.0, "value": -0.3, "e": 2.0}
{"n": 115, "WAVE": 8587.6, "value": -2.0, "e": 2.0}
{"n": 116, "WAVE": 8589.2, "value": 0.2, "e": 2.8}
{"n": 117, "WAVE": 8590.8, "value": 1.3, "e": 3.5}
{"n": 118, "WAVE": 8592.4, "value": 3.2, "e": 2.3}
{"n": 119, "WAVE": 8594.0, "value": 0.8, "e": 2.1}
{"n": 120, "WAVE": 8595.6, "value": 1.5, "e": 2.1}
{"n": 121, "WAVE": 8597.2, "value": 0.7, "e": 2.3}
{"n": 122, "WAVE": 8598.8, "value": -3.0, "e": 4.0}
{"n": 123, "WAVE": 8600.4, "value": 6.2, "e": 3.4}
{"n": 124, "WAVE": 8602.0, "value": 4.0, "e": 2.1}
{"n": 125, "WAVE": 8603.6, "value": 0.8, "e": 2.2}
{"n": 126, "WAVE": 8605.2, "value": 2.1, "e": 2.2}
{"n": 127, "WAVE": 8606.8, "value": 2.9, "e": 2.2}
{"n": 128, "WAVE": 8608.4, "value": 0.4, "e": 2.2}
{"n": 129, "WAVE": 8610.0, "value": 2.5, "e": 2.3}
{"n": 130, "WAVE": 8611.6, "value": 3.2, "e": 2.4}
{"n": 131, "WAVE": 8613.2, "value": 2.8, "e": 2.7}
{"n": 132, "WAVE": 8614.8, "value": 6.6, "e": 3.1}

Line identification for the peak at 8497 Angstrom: [O II]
